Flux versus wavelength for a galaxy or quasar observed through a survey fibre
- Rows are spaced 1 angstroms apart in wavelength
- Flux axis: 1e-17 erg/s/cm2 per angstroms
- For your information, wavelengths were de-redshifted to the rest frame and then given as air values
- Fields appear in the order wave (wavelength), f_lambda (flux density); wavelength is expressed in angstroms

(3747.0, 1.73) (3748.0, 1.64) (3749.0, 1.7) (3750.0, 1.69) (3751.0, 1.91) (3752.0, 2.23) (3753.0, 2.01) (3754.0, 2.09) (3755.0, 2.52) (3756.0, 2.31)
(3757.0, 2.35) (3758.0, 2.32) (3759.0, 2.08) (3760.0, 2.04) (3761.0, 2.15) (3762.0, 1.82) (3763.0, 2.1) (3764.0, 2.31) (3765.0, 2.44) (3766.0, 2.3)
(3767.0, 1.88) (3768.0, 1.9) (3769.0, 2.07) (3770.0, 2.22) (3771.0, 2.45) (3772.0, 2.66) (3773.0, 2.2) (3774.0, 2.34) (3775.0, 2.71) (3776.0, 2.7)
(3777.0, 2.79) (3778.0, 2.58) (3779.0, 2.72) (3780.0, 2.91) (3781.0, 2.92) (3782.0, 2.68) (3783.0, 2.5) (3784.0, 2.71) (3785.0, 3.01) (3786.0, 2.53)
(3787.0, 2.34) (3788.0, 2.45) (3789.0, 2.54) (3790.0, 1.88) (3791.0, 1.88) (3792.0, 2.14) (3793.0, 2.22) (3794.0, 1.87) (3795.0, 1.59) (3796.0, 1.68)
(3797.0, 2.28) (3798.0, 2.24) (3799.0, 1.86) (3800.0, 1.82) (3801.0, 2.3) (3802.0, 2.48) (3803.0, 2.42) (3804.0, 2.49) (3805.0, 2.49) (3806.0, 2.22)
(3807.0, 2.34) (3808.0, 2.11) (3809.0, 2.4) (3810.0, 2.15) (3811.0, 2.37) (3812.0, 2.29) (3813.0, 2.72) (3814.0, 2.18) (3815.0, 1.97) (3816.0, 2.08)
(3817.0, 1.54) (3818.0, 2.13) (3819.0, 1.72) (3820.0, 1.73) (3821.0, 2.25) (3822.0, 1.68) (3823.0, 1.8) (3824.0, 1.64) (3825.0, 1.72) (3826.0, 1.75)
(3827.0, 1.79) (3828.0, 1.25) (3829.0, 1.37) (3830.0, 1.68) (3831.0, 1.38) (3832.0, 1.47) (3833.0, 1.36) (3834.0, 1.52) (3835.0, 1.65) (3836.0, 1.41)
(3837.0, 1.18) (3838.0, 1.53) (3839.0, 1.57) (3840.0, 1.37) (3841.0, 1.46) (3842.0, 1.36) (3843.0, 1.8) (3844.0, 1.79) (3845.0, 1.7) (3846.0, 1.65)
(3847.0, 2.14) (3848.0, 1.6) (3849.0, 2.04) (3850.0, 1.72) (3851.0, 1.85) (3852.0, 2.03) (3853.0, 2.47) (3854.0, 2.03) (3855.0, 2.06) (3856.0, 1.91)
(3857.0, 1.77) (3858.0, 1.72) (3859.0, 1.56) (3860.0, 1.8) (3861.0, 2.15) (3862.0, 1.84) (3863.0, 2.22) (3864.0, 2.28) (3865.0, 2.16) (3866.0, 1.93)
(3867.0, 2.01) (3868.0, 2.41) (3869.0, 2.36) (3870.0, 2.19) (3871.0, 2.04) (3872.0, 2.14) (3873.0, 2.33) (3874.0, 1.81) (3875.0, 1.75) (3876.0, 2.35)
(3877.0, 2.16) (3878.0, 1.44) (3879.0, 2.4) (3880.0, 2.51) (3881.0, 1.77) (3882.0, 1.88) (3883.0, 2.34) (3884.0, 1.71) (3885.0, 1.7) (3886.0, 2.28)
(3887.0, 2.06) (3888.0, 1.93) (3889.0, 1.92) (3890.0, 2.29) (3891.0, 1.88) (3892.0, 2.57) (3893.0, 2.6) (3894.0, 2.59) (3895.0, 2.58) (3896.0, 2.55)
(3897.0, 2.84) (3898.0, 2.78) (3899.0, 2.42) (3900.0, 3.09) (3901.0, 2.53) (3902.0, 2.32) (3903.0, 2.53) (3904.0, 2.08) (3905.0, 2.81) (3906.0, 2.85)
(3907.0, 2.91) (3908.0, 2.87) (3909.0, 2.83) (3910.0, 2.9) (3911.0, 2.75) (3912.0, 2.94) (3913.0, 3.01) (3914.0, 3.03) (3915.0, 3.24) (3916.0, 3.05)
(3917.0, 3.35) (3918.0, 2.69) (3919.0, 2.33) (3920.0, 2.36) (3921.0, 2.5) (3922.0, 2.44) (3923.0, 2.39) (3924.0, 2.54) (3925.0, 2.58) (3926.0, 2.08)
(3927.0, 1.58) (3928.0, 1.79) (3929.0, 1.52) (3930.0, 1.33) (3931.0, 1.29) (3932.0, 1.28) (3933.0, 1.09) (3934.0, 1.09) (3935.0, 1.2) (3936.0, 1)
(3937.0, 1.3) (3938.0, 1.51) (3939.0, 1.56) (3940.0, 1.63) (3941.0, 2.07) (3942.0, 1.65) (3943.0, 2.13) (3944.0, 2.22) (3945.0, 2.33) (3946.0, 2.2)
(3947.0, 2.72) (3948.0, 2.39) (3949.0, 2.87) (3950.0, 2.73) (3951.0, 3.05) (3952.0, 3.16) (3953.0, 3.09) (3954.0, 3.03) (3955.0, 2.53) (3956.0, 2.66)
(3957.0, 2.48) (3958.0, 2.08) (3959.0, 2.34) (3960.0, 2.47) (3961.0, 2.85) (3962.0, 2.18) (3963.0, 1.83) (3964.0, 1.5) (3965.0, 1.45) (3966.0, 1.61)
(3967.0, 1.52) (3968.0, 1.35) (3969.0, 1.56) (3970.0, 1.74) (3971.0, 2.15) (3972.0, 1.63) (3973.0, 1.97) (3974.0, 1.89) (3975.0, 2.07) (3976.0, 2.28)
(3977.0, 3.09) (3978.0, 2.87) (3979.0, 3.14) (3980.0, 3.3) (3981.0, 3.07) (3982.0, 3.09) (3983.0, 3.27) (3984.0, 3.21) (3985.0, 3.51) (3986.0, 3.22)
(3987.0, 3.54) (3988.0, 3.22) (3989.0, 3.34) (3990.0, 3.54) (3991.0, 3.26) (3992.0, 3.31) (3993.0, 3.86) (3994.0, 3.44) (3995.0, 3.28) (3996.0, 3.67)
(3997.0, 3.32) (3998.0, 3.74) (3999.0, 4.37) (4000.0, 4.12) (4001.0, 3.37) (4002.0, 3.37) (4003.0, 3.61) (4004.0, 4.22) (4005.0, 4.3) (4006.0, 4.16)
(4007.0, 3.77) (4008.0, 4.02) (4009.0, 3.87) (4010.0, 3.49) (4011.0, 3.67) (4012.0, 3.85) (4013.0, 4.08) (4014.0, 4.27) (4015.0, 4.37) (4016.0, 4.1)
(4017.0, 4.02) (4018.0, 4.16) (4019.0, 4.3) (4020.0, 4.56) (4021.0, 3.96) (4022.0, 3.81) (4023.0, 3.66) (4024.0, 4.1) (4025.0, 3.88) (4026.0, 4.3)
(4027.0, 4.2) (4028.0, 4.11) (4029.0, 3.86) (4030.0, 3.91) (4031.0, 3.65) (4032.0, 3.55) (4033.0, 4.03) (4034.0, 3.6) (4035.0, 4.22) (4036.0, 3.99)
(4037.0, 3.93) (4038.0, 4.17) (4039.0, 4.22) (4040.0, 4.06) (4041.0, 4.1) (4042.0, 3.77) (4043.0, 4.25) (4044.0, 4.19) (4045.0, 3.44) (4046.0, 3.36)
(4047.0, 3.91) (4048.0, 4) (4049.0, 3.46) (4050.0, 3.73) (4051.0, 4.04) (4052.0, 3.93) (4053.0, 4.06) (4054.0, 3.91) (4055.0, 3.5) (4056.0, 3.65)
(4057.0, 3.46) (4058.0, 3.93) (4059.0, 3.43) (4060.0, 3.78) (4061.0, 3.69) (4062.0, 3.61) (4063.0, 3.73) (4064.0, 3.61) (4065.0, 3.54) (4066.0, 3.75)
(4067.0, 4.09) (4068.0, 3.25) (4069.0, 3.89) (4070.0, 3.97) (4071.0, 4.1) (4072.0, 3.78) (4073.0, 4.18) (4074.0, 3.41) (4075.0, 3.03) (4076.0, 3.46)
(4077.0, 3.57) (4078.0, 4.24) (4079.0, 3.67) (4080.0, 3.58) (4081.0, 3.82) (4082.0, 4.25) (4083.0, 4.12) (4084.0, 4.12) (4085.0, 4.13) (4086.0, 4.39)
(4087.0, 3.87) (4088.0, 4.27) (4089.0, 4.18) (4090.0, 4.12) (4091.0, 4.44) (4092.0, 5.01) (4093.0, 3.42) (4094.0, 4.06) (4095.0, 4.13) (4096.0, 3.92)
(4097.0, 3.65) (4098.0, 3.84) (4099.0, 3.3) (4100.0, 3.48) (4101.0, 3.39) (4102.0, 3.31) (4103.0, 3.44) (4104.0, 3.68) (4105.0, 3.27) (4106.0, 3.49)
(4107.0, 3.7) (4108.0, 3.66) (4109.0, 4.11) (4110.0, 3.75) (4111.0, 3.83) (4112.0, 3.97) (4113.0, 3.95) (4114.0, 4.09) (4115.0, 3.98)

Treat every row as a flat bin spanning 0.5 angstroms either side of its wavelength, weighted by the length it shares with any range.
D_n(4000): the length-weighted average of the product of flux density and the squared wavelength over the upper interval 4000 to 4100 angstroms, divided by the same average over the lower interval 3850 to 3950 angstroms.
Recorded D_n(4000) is 1.92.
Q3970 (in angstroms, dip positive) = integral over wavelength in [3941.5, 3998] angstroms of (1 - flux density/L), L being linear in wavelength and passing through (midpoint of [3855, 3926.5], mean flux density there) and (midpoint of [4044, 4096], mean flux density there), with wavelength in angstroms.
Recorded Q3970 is 7.2 angstroms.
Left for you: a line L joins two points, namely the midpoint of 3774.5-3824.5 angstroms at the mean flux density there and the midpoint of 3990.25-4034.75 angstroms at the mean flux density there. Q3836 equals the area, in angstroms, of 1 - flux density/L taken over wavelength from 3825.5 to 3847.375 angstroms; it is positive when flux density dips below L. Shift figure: 8.5 angstroms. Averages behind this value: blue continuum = 2.26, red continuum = 3.88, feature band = 1.55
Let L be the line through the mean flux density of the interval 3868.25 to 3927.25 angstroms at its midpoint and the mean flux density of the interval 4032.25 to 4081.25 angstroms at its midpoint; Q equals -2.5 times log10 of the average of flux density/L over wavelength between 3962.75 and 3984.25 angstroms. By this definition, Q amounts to 0.35 mag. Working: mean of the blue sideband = 2.42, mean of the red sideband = 3.8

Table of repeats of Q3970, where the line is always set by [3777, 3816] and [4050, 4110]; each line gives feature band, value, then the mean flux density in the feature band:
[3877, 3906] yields 5.3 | 2.31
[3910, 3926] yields 1.2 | 2.73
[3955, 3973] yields 6.8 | 1.98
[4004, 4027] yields -3.8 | 4.04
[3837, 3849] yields 4.4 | 1.63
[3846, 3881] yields 8.5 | 2.03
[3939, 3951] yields 3.2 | 2.27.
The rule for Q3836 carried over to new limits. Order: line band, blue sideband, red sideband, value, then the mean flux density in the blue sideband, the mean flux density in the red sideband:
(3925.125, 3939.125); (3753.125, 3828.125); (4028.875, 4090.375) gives 7.5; 2.22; 3.85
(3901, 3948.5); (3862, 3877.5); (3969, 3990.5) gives 4.3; 2.13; 2.79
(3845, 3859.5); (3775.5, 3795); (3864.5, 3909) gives 2.9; 2.47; 2.29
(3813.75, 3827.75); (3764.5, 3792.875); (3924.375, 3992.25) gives 3.3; 2.44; 2.28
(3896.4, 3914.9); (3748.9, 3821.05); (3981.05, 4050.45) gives 1.9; 2.25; 3.81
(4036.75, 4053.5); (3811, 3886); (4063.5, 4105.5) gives -2.0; 1.87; 3.83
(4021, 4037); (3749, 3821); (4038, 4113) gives -1.6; 2.25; 3.82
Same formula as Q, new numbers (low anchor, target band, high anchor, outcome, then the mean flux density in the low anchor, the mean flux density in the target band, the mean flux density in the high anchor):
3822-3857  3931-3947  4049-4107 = 0.488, 1.68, 1.64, 3.8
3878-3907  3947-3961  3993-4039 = 0.163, 2.34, 2.69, 3.92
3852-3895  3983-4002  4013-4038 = 0.030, 2.08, 3.51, 4.03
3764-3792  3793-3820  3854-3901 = 0.109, 2.45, 2.14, 2.16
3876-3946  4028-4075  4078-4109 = -0.098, 2.23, 3.81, 3.87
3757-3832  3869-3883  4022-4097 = 0.284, 2.18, 2.08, 3.89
